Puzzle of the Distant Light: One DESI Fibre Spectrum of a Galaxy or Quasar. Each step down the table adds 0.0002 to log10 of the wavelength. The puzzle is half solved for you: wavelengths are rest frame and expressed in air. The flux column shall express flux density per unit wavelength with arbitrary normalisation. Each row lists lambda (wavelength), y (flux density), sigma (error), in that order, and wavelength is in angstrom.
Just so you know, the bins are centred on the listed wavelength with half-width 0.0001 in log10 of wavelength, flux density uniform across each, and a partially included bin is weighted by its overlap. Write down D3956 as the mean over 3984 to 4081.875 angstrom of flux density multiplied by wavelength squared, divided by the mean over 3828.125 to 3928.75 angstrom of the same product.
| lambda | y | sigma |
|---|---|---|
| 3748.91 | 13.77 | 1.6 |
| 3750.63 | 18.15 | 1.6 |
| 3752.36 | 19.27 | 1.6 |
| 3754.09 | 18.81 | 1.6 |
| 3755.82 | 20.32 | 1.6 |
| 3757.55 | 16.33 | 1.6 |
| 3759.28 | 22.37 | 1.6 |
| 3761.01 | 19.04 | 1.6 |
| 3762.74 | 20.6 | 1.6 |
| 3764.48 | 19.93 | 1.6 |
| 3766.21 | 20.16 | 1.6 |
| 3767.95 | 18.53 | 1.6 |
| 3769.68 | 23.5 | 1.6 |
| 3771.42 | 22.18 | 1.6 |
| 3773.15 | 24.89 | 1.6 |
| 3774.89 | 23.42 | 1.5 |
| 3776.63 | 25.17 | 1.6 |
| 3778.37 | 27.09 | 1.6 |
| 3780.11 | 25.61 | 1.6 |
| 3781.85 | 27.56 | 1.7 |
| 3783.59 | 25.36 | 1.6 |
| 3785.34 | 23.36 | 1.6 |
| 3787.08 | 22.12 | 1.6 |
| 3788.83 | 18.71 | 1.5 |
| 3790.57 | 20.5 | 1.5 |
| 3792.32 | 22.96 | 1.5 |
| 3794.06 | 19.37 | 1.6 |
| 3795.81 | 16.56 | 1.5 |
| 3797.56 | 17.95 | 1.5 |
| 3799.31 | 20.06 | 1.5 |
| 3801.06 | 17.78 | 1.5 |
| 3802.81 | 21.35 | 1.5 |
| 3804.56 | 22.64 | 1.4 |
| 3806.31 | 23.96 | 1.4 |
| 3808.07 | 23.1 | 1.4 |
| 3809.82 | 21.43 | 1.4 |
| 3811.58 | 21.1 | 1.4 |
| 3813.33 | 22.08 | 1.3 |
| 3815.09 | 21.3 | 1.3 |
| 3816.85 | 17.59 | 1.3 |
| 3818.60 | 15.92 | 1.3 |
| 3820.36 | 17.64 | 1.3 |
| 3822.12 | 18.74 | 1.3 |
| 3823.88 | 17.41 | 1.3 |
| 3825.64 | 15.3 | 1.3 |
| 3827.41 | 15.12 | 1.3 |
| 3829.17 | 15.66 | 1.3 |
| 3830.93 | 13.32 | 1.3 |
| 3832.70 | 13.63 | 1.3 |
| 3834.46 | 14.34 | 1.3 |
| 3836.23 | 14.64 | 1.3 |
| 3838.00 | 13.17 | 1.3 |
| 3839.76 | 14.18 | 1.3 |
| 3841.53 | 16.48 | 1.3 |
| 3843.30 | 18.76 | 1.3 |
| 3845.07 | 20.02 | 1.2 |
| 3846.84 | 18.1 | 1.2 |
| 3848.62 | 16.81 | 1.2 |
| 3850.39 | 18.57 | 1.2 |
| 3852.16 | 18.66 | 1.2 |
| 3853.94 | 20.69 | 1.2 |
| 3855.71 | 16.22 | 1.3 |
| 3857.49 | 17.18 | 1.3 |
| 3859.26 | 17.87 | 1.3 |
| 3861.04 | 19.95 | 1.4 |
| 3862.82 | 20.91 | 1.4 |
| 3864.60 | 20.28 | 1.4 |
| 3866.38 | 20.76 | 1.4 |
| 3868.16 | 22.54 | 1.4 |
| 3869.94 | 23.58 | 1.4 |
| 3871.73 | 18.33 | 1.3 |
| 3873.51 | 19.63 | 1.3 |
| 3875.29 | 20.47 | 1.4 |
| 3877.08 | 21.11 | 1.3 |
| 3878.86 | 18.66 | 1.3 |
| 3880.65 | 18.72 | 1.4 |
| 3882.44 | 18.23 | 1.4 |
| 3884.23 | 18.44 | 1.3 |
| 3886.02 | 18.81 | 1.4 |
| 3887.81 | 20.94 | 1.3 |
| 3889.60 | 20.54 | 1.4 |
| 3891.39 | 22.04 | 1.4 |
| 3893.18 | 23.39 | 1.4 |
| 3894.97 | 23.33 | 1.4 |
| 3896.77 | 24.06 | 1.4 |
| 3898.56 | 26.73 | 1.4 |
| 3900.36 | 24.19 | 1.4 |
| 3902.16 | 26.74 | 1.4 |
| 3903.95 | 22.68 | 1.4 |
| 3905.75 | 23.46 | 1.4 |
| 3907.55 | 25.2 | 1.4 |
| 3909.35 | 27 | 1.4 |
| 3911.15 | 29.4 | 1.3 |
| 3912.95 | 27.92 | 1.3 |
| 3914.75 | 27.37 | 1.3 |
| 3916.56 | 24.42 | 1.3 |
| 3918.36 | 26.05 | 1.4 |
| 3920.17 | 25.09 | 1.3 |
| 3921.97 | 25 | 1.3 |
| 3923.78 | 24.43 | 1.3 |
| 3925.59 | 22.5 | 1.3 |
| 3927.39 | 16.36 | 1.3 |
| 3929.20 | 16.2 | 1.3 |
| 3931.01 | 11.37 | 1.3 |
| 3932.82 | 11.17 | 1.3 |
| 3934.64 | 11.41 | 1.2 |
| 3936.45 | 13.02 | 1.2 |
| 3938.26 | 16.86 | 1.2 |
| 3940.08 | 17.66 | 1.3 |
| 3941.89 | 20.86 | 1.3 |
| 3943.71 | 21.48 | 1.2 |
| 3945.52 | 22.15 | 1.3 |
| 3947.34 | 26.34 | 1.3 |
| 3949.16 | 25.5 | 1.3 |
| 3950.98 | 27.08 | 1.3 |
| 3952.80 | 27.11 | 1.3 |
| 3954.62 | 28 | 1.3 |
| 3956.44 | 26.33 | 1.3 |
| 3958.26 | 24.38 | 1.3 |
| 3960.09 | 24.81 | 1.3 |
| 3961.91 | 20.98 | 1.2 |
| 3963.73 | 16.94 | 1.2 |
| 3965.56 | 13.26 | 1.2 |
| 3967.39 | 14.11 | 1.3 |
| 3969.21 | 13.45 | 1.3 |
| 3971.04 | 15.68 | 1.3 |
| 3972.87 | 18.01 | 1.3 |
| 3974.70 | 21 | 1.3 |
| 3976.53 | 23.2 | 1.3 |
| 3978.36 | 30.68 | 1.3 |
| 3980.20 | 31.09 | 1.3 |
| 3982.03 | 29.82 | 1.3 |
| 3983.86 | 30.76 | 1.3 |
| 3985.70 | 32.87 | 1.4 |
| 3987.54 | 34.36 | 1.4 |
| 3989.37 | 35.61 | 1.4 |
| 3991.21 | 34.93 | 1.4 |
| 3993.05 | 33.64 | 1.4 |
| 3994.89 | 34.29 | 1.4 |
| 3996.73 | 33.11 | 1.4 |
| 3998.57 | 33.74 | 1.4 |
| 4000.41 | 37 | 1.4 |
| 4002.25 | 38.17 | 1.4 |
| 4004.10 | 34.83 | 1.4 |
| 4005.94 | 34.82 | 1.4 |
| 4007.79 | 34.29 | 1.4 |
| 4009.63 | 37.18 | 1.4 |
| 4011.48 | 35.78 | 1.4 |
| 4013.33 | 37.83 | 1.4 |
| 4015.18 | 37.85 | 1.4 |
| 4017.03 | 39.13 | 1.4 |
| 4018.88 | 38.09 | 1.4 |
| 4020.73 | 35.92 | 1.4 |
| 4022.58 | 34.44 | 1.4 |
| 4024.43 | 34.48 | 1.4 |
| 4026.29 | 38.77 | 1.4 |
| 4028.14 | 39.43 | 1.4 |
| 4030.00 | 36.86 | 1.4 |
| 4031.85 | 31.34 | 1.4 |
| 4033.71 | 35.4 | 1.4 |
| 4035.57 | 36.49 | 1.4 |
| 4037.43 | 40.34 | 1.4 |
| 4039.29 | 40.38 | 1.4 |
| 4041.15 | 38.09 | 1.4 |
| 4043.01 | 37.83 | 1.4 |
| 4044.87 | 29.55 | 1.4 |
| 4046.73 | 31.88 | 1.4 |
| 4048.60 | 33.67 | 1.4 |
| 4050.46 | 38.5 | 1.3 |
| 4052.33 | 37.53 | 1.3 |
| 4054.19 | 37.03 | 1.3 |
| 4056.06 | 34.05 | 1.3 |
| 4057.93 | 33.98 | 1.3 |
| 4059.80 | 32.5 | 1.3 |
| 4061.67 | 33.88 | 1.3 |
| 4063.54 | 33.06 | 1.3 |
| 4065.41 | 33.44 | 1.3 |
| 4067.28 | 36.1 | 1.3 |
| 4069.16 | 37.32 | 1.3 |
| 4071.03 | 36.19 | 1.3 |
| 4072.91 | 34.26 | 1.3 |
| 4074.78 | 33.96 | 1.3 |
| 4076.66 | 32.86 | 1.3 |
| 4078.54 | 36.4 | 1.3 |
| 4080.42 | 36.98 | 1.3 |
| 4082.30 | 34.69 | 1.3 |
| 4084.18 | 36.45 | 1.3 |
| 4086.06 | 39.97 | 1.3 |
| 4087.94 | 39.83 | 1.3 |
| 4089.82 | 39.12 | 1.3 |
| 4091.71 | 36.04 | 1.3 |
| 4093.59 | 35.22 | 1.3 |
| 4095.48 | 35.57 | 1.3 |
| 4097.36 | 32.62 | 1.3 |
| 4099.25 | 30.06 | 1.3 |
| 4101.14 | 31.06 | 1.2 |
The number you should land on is 1.86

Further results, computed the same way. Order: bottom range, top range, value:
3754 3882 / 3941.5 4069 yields 1.76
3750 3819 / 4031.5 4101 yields 1.93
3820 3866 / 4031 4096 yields 2.33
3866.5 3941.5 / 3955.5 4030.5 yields 1.50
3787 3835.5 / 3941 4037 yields 1.76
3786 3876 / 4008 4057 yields 2.15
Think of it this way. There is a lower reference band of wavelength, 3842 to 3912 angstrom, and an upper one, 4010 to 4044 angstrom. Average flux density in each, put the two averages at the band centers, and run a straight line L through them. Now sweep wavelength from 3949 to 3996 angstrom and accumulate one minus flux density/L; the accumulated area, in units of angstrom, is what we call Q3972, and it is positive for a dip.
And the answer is 8.5 angstrom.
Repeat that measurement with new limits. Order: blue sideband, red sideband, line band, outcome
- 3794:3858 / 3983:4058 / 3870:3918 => 2.9 angstrom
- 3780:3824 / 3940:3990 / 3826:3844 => 5.5 angstrom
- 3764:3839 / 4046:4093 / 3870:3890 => 4.1 angstrom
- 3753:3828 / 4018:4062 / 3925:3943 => 8.4 angstrom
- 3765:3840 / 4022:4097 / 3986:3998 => -1.0 angstrom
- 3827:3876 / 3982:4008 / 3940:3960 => 3.2 angstrom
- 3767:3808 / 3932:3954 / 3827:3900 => 7.6 angstrom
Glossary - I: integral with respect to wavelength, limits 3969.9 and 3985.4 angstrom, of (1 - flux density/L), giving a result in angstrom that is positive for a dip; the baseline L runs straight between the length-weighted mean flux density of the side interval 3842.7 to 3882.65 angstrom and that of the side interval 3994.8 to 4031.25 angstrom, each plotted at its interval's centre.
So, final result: 3.5 angstrom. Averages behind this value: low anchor 19.4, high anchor 36.3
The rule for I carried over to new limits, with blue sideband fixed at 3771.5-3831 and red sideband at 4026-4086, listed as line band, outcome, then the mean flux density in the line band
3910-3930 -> 2.5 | 24.1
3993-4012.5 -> -1.6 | 35.2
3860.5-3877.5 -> 2.7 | 20.8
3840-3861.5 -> 5.0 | 18.1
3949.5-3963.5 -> 2.2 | 25.1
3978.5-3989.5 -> -0.2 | 32.1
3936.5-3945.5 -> 3.1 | 18.9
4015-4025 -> -0.9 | 36.7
